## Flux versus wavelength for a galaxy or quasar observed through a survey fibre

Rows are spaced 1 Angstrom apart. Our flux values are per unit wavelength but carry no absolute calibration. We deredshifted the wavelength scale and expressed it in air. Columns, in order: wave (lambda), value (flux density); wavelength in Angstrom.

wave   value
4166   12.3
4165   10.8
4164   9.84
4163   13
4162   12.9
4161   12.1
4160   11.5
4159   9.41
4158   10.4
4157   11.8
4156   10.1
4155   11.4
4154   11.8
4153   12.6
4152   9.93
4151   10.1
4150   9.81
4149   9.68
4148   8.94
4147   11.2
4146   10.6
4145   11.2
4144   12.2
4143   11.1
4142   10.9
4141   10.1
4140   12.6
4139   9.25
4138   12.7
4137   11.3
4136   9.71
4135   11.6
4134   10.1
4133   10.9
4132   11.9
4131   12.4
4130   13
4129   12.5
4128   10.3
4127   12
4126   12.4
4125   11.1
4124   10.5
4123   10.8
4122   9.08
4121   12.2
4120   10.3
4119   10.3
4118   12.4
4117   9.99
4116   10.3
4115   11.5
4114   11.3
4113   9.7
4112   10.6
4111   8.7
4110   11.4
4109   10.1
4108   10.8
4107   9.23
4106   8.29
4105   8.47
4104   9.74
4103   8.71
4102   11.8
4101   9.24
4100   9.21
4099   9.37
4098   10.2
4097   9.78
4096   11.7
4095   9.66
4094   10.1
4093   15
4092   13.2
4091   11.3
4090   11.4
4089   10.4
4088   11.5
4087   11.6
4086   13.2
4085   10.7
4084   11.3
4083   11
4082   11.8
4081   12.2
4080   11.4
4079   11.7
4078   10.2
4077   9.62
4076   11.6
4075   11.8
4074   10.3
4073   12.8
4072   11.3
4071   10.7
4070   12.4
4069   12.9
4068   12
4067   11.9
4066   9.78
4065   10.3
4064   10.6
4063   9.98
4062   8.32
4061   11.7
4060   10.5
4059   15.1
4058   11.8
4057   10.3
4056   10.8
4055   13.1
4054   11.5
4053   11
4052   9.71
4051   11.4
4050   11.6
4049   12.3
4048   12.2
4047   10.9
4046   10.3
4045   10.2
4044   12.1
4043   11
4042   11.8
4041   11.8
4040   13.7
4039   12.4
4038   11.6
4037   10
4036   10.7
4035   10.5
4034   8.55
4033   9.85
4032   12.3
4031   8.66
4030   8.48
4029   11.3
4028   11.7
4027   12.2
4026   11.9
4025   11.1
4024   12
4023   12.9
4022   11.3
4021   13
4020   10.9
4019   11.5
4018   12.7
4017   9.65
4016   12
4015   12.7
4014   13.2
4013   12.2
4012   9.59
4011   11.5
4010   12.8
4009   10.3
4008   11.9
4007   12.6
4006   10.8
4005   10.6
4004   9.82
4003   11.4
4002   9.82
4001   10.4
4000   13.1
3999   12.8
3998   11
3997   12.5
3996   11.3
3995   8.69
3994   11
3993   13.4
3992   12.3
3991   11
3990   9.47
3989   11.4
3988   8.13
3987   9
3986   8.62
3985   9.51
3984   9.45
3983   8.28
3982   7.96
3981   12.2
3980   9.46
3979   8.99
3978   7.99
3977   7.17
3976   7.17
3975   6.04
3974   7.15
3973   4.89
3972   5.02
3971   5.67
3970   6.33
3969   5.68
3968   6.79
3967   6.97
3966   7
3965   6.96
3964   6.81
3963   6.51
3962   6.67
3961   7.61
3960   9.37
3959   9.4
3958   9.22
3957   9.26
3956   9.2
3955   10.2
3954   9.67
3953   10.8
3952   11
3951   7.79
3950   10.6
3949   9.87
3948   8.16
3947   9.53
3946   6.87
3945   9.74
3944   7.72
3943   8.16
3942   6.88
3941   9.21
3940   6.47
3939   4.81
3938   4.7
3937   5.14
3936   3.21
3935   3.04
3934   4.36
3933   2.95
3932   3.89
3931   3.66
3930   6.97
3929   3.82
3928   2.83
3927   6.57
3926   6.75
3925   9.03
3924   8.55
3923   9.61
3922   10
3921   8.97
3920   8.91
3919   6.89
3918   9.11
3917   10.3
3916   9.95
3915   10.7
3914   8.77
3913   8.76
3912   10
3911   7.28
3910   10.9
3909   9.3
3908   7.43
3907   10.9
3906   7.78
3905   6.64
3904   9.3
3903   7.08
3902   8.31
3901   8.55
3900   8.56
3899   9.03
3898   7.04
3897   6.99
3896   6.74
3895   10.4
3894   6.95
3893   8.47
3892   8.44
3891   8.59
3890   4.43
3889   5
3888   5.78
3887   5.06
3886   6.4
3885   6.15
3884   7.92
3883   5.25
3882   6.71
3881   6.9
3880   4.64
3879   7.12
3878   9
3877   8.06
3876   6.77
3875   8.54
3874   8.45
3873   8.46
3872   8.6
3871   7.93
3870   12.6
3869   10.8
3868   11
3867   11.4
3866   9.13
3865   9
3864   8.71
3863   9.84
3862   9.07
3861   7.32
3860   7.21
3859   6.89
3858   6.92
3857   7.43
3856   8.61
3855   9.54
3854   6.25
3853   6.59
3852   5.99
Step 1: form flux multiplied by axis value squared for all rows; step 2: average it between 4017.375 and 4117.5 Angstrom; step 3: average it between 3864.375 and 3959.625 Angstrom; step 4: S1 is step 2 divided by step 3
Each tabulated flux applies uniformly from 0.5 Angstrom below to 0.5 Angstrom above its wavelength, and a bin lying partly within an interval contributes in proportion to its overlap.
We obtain 1.52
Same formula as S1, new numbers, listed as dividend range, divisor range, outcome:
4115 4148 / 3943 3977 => 1.53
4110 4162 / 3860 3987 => 1.56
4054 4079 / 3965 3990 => 1.51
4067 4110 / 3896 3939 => 1.61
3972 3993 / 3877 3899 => 1.34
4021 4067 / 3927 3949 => 1.99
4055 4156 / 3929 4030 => 1.28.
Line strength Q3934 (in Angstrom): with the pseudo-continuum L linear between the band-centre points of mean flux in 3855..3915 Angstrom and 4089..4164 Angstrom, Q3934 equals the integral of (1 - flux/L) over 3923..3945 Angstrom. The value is 7.16 Angstrom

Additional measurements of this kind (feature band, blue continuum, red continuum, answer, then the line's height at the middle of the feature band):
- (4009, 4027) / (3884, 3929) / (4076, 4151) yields -4.3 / 9.52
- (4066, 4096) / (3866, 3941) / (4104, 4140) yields -4.0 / 10.2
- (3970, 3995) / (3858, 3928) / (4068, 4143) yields 1.7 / 9.36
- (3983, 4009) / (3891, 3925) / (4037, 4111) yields -2.0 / 9.96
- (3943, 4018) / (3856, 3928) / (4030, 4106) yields 1.6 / 9.62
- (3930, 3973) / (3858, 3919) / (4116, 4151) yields 8.4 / 8.91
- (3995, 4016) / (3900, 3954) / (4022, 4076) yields -3.1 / 10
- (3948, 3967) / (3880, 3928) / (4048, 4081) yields 0.7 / 9.05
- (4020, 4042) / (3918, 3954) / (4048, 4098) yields -2.6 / 10.1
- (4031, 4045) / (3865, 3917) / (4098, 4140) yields -2.0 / 9.76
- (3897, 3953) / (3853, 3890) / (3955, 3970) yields 0.5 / 7.76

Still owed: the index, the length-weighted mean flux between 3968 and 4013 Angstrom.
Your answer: 9.64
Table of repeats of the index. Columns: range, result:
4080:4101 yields 11.2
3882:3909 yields 7.45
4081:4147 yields 10.9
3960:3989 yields 7.6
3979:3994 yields 10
